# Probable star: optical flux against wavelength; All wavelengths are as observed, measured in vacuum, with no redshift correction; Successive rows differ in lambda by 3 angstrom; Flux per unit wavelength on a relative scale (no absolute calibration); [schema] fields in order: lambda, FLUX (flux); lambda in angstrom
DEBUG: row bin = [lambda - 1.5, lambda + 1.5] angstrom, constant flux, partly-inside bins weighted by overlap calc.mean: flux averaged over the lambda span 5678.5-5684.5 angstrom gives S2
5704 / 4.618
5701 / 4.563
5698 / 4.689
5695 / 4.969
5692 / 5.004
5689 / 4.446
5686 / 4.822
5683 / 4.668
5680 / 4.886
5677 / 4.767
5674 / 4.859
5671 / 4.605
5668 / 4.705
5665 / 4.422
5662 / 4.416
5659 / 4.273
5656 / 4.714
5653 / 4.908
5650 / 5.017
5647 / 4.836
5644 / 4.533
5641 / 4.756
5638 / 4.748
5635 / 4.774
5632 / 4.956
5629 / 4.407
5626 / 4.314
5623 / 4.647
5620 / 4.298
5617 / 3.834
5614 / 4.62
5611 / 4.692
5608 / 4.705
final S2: 4.78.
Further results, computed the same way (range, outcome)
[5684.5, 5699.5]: 4.79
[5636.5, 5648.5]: 4.72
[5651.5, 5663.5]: 4.58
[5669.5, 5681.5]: 4.78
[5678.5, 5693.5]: 4.77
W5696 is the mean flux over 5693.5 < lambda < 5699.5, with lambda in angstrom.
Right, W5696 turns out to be 4.83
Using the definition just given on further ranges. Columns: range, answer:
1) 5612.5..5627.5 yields 4.34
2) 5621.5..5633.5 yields 4.58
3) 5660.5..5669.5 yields 4.51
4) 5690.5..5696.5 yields 4.99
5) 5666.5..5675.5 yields 4.72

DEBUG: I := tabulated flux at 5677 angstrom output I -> 4.767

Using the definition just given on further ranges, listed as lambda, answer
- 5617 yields 3.834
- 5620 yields 4.298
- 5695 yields 4.969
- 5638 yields 4.748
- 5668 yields 4.705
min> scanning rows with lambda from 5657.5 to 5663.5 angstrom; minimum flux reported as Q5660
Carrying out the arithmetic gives 4.273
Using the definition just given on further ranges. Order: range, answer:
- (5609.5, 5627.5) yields 3.834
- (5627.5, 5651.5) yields 4.407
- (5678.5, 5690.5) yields 4.446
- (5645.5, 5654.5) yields 4.836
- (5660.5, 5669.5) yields 4.416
